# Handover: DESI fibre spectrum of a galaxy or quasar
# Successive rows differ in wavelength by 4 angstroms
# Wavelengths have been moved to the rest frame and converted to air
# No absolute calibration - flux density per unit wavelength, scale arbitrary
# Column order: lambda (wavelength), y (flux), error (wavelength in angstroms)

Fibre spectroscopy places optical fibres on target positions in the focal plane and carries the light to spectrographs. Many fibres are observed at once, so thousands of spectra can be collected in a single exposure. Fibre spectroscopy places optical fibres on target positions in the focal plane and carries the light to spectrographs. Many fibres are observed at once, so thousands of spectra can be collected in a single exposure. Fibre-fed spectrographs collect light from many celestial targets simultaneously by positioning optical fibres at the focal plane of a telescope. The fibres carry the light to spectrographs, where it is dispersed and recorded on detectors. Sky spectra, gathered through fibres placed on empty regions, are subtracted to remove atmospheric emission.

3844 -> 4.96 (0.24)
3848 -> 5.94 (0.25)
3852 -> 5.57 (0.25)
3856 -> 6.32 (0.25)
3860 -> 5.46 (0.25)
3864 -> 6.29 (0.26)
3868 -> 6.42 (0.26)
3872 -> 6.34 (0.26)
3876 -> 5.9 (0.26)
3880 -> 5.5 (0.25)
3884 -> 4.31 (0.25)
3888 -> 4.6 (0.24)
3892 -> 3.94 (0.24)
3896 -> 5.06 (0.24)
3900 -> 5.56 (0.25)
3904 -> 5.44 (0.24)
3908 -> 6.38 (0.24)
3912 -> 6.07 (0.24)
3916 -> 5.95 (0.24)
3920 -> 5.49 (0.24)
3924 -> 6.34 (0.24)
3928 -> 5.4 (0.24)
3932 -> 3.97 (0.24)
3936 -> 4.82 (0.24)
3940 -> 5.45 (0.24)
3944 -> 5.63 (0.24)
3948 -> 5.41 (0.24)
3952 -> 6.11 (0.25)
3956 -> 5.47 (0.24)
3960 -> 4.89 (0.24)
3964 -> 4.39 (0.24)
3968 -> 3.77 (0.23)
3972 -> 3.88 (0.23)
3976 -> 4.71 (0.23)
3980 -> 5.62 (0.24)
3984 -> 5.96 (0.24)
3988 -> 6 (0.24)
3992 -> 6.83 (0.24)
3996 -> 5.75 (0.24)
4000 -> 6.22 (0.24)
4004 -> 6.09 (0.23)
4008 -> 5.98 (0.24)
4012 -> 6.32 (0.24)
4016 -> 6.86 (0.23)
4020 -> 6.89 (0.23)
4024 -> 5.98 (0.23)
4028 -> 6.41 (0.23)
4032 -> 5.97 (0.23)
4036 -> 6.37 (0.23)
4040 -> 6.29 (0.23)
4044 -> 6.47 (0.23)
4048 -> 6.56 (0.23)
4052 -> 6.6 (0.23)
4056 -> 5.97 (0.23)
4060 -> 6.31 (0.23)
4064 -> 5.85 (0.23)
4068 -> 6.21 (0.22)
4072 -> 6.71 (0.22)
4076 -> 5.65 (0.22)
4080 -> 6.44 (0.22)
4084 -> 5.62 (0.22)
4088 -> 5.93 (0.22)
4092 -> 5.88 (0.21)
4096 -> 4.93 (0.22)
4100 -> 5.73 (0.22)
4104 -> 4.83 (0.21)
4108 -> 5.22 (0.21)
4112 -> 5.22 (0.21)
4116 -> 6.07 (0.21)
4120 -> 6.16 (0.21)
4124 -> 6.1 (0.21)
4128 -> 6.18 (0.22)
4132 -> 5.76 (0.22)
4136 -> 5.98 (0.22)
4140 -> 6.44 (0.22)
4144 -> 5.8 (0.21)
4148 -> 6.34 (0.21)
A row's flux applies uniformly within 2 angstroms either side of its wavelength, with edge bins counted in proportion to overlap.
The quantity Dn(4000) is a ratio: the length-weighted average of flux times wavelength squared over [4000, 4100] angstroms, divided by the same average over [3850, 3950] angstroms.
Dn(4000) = 1.2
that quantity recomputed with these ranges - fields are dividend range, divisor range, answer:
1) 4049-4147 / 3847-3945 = 1.18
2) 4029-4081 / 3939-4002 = 1.21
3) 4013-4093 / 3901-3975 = 1.26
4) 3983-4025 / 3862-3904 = 1.24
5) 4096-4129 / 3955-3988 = 1.23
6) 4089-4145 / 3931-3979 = 1.27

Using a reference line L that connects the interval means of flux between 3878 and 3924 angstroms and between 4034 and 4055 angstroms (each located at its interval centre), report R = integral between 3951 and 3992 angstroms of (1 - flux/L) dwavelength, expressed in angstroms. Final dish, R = 5.2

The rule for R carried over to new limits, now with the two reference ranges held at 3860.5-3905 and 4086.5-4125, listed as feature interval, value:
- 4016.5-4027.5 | -1.9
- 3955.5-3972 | 3.0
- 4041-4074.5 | -4.7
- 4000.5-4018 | -2.5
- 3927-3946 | 1.4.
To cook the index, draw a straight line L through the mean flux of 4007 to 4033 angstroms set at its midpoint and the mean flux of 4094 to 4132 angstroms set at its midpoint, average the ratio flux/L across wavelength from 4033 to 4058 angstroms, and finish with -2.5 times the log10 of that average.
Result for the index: -0.03 mag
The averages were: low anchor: 6.37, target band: 6.36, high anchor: 5.61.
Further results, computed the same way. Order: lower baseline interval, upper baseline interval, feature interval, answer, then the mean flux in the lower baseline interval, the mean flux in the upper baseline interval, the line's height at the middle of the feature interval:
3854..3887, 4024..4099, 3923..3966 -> 0.13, 5.78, 6.11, 5.91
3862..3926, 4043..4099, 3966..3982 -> 0.28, 5.6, 6.07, 5.81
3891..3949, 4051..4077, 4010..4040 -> -0.07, 5.42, 6.19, 5.98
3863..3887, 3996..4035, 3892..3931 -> 0.05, 5.72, 6.28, 5.87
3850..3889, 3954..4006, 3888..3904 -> 0.15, 5.7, 5.35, 5.62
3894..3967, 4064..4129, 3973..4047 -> -0.10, 5.41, 5.8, 5.6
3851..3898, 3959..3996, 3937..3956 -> -0.07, 5.47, 5.16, 5.25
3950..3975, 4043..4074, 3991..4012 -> -0.14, 4.75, 6.33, 5.39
